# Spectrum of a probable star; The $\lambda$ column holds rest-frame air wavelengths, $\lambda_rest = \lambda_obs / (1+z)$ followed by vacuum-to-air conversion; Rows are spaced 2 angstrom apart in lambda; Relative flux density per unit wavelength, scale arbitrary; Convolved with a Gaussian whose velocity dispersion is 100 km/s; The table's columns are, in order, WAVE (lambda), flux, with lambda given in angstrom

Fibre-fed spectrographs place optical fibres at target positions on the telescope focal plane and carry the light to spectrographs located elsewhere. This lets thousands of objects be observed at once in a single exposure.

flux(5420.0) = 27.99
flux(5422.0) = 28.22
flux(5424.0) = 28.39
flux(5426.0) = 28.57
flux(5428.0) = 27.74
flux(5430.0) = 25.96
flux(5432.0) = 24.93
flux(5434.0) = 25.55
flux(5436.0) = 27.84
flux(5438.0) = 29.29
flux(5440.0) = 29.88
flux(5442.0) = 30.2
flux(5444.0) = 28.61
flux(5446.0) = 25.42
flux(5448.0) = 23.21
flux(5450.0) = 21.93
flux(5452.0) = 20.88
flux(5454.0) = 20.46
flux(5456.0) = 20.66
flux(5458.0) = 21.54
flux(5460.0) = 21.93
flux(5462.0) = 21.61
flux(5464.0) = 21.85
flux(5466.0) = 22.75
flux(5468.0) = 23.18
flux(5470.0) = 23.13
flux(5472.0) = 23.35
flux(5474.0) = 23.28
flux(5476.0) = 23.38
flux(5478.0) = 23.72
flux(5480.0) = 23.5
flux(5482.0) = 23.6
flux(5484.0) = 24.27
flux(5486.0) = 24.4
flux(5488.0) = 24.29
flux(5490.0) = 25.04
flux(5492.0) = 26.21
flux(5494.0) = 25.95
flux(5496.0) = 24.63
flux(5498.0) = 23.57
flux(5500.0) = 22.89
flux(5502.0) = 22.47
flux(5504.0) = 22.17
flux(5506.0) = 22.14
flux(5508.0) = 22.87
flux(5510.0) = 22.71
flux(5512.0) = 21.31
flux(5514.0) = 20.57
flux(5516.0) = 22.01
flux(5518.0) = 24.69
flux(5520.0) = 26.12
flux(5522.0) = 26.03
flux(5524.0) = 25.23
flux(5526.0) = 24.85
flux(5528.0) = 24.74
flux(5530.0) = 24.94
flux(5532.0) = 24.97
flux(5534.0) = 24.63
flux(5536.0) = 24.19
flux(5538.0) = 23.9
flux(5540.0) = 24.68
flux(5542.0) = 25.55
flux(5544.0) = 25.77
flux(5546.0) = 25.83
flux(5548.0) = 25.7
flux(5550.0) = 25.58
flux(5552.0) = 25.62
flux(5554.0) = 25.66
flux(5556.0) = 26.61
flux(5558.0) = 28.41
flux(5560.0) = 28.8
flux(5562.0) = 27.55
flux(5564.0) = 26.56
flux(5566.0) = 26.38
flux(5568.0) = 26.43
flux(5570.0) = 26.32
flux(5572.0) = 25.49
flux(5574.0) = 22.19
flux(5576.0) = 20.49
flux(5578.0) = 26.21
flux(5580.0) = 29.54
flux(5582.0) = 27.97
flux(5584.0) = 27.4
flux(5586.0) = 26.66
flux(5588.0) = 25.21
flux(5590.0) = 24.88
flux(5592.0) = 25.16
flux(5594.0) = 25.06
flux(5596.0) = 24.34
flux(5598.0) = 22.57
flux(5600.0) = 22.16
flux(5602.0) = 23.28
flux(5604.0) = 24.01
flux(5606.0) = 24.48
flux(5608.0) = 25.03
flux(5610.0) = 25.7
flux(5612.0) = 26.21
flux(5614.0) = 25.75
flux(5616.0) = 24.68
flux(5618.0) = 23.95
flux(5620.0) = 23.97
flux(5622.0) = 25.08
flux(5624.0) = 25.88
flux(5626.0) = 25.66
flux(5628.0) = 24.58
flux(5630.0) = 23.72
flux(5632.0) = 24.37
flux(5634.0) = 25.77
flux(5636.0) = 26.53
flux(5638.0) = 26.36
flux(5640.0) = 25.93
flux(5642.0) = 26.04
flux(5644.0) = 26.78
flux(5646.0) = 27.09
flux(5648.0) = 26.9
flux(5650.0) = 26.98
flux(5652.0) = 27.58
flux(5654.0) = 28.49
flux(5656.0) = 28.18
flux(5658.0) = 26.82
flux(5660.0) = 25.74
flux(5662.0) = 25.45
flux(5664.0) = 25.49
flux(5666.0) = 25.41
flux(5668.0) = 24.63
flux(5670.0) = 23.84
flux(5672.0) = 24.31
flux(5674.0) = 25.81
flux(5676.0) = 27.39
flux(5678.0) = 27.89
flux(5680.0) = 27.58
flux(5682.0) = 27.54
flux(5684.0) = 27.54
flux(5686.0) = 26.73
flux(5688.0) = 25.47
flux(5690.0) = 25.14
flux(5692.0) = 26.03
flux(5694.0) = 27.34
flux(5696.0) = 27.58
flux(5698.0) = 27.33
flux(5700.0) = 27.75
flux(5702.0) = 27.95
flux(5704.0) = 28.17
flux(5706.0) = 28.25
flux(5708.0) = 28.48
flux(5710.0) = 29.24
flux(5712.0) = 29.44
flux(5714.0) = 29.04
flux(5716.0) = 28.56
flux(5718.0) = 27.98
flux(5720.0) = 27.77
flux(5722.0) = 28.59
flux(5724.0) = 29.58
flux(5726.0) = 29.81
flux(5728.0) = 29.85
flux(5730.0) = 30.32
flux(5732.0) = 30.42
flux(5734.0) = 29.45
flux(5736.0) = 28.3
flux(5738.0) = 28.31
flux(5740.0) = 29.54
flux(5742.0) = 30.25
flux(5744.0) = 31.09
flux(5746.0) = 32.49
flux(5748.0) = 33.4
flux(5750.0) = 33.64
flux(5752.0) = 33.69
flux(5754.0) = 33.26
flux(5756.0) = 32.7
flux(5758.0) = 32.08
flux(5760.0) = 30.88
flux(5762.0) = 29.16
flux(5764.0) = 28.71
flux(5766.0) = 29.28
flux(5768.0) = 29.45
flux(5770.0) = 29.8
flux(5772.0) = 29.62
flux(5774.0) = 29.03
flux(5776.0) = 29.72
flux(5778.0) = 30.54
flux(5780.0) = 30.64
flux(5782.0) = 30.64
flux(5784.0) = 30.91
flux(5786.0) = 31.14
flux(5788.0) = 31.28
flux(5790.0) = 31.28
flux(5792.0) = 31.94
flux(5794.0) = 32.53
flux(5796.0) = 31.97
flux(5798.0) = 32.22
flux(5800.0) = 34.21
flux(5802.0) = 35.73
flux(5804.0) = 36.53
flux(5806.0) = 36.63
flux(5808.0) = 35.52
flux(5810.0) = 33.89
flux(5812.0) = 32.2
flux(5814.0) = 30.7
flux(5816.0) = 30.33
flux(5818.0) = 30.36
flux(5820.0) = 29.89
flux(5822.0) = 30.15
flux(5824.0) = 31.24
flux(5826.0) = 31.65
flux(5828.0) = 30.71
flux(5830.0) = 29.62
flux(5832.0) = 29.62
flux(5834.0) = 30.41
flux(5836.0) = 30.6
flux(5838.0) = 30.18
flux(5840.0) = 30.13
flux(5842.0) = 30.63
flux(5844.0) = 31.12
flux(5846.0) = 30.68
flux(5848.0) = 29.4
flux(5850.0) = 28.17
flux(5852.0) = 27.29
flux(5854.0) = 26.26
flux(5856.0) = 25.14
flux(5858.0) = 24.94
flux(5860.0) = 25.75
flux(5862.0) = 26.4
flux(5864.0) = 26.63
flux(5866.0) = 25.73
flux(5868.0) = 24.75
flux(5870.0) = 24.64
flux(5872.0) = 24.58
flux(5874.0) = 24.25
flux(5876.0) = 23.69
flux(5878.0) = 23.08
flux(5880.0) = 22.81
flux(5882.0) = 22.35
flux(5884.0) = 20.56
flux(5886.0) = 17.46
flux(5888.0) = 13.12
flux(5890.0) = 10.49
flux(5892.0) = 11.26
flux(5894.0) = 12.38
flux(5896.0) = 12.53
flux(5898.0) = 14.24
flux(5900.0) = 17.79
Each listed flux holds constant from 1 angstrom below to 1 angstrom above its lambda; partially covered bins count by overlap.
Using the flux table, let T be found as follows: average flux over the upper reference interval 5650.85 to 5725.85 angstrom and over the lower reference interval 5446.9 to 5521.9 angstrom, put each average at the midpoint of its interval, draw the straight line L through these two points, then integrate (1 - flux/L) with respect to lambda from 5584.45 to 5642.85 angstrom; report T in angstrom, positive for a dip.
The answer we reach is 1.7 angstrom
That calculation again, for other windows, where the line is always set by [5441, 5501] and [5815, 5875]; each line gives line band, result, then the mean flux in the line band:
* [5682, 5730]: -2.52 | 28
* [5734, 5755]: -3.25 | 31.3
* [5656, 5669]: 0.14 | 25.8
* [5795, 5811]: -3.87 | 34.6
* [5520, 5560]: -1.62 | 25.5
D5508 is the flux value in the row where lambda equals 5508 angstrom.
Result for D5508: 22.87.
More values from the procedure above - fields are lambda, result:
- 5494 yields 25.95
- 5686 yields 26.73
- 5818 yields 30.36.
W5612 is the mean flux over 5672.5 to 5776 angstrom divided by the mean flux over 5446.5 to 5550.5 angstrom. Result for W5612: 1.2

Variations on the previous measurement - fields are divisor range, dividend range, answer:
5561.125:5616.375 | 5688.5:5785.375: 1.17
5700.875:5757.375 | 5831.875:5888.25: 0.87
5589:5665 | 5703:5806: 1.21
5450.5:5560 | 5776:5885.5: 1.22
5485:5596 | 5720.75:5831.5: 1.25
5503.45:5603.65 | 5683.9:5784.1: 1.18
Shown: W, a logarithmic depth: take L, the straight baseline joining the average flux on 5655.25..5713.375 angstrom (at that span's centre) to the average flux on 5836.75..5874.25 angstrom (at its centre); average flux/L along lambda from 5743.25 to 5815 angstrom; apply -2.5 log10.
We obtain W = -0.178 mag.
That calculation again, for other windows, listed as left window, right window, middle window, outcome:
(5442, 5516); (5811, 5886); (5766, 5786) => -0.126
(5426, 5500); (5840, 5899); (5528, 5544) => -0.028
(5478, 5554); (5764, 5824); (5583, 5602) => 0.065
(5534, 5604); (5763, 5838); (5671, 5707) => 0.061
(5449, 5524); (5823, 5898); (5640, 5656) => -0.140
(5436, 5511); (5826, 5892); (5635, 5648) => -0.081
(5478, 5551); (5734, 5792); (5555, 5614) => 0.020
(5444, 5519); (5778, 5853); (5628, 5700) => 0.052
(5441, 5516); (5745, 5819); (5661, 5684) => 0.110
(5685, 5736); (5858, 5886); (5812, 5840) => -0.205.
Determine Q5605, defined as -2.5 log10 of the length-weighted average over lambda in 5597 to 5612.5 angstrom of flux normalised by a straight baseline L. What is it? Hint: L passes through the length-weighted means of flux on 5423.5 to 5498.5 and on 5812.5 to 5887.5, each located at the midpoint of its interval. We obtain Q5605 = 0.06 mag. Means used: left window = 24.6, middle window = 24.1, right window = 27.3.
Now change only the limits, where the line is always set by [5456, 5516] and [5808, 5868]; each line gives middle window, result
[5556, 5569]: -0.12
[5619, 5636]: 0.03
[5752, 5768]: -0.11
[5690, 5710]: -0.03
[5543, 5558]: -0.08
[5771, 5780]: -0.06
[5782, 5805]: -0.14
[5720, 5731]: -0.08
